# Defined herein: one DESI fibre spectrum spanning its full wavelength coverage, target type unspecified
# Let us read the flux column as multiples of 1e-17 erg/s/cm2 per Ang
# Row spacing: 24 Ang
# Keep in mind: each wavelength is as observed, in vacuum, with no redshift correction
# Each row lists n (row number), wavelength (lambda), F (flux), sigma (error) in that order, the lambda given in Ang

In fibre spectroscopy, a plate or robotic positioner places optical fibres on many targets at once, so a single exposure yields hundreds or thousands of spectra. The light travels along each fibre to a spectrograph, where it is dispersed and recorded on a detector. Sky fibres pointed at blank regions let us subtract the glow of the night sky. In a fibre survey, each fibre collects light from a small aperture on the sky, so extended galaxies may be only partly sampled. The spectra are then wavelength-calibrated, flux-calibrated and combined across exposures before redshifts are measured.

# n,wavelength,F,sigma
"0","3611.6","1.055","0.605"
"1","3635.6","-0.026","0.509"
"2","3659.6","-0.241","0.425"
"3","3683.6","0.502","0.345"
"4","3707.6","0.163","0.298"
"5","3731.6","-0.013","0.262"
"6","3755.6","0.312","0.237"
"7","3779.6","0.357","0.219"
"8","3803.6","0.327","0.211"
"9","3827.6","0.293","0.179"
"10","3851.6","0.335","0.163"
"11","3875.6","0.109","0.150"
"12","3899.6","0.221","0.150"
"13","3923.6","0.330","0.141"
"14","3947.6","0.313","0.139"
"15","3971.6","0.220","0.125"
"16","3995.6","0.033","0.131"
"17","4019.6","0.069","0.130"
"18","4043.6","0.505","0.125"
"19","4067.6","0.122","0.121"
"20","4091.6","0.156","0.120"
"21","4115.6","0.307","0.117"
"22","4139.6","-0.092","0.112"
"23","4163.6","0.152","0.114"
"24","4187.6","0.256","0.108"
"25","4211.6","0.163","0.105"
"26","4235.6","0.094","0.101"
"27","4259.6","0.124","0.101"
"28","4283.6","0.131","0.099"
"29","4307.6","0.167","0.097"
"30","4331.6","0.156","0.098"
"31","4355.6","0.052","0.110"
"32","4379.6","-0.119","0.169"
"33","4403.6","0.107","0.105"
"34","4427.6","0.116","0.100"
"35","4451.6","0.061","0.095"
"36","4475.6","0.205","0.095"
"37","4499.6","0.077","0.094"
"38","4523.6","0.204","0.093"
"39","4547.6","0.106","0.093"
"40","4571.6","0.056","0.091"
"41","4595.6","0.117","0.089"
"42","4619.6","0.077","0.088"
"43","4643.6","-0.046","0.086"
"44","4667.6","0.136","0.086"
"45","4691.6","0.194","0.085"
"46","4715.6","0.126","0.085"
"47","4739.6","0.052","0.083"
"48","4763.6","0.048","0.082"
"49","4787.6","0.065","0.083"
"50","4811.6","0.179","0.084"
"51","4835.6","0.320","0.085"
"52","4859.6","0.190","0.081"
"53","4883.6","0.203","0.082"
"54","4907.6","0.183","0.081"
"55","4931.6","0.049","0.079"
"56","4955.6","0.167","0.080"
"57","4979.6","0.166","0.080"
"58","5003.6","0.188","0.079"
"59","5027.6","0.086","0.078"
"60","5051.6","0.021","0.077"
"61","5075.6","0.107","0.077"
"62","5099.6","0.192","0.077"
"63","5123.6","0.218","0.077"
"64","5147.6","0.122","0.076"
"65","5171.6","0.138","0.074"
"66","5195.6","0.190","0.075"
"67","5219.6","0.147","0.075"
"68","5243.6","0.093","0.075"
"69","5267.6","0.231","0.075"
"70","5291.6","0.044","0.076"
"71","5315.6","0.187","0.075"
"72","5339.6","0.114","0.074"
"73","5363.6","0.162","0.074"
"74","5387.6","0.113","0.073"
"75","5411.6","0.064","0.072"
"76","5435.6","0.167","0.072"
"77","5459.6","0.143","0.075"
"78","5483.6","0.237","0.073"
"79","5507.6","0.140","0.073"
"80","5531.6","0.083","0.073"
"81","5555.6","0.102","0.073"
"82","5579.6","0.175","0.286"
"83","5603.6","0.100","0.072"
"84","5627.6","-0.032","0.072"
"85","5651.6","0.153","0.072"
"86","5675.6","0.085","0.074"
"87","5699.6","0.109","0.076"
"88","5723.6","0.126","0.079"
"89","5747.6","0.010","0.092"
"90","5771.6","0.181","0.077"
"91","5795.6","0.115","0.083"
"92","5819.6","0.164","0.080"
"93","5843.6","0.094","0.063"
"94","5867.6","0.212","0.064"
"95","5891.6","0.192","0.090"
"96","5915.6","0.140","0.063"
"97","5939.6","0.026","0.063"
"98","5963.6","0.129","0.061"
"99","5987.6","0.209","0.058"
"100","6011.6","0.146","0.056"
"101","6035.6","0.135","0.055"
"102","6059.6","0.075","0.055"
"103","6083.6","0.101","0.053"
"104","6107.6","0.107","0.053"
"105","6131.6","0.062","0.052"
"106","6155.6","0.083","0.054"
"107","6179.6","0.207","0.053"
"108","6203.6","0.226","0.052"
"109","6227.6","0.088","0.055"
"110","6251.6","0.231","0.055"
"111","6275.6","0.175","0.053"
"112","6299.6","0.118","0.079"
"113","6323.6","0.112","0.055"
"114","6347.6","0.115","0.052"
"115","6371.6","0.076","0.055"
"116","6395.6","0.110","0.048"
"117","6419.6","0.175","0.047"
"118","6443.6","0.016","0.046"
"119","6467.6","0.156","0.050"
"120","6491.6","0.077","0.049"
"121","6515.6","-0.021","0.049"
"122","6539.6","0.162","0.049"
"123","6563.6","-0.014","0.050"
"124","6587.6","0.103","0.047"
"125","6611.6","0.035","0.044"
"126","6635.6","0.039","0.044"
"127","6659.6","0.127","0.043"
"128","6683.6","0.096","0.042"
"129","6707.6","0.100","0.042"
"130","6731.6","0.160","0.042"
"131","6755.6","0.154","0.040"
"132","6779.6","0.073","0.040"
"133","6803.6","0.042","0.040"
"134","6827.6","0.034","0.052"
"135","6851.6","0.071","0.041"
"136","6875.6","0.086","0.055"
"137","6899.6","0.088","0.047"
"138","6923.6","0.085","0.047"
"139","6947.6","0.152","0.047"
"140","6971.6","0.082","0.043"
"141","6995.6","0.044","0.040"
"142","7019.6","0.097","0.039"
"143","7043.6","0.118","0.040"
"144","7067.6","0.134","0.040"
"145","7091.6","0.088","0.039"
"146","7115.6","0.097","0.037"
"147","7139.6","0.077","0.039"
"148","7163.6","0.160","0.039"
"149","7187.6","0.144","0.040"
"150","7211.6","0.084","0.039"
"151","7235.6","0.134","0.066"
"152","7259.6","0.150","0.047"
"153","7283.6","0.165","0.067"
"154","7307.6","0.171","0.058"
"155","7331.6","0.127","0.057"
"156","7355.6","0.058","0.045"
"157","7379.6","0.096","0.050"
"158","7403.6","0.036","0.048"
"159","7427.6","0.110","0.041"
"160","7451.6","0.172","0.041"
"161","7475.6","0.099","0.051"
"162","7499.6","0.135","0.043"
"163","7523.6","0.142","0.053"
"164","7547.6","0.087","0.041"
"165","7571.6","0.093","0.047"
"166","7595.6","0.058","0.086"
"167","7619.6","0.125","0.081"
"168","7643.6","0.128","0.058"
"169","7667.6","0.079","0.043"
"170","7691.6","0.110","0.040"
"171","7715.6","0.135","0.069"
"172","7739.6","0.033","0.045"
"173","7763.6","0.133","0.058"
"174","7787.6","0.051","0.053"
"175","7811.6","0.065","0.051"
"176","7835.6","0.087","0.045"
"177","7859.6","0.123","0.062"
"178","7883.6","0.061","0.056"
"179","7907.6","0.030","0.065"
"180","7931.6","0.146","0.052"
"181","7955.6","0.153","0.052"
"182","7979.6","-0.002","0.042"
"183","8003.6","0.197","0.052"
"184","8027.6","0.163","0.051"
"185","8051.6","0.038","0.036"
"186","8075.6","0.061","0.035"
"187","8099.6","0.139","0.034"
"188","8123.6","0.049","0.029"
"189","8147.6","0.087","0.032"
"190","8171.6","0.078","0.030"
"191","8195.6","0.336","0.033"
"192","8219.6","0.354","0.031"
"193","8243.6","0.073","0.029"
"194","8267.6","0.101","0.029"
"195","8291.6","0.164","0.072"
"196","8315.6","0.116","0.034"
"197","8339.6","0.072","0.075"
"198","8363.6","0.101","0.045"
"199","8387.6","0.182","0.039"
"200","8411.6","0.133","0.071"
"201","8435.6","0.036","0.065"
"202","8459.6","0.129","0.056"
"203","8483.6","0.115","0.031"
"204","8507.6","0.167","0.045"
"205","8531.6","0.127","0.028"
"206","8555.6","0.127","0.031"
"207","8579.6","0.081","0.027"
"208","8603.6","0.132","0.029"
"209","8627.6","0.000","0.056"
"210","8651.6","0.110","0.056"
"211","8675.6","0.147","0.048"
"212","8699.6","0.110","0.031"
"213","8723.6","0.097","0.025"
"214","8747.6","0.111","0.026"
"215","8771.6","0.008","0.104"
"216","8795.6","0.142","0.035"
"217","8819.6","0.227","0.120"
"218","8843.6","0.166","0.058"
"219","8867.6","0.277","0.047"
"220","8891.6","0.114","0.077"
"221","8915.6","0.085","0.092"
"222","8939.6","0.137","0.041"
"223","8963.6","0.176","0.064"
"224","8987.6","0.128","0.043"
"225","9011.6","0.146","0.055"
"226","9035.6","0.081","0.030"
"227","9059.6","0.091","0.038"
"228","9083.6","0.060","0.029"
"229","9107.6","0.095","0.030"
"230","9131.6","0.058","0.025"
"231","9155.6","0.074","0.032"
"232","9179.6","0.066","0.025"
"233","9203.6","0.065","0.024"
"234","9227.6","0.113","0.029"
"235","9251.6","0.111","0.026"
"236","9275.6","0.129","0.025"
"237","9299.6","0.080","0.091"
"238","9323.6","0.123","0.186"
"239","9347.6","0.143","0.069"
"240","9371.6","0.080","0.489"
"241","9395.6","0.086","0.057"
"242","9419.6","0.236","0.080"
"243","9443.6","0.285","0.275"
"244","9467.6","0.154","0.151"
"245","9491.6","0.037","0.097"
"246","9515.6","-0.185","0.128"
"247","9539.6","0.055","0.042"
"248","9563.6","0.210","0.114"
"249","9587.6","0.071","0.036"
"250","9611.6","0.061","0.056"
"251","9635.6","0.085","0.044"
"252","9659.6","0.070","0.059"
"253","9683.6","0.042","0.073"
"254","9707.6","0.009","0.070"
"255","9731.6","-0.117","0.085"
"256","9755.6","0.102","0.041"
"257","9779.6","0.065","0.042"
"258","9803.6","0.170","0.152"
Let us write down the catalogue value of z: 1.20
